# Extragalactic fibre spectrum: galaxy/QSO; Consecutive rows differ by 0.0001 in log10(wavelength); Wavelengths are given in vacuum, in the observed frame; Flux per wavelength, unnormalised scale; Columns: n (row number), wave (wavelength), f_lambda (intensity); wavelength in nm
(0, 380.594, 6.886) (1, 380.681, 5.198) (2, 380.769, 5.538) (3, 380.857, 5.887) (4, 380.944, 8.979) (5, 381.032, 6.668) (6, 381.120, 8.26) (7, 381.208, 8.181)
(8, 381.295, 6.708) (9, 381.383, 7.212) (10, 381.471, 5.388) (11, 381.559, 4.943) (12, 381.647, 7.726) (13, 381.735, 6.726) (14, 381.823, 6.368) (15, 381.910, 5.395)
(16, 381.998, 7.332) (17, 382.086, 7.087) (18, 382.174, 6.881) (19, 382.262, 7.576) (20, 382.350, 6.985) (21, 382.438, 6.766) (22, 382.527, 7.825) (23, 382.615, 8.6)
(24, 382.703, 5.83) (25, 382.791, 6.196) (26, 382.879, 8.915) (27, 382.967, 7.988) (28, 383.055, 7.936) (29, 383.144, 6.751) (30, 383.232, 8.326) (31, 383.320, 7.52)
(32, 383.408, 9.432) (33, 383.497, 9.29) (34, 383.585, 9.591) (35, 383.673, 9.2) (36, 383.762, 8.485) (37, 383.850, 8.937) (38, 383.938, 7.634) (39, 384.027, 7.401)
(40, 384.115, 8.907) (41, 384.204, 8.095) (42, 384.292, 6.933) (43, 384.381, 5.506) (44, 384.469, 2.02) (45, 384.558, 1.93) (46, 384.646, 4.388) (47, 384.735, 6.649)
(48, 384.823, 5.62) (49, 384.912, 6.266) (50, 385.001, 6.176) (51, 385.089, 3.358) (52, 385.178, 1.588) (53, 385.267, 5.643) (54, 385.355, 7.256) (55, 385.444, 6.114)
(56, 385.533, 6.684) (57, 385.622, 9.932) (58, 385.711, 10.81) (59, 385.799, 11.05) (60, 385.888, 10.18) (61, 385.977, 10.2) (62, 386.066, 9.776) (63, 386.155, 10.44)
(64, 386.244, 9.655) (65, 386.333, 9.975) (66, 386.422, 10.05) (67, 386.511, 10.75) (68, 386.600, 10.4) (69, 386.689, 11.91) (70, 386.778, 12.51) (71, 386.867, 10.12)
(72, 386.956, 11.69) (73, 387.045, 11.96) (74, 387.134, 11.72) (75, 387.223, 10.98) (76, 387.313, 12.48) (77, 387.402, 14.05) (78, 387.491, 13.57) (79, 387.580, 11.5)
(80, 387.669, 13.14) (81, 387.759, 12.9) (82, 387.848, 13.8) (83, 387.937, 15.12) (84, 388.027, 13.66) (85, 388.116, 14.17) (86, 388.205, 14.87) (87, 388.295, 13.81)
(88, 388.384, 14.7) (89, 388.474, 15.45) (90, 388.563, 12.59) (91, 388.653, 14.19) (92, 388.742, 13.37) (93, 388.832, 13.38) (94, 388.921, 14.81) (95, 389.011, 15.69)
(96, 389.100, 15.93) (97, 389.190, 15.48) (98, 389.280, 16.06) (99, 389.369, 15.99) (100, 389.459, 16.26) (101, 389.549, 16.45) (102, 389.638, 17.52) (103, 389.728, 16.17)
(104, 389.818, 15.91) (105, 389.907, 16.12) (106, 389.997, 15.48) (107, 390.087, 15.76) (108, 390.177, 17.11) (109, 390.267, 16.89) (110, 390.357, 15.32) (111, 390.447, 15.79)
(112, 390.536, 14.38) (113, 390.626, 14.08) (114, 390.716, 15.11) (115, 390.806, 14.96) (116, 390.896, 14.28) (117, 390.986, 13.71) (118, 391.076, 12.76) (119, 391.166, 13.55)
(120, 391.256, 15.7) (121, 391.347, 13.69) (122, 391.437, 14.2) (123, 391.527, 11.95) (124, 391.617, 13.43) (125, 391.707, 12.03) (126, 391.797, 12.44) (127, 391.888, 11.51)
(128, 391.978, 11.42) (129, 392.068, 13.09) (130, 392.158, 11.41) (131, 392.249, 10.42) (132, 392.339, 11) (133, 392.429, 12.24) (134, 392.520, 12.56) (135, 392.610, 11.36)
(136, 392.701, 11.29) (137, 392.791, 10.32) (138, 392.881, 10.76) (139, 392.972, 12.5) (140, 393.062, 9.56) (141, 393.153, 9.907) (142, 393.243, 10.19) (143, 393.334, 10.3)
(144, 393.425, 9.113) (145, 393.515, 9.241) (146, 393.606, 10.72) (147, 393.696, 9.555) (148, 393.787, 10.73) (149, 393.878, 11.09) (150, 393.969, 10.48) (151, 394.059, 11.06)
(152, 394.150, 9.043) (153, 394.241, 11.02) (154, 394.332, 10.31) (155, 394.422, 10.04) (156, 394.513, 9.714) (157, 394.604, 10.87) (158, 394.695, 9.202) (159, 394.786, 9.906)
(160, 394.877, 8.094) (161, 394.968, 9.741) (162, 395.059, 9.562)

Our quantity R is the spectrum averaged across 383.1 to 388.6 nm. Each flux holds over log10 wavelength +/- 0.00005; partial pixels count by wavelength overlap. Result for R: 9.61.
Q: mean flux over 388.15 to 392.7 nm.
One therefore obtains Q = 14.2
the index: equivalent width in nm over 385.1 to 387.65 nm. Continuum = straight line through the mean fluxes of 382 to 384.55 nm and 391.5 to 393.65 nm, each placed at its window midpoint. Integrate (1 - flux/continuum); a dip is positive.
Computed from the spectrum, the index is -0.367 nm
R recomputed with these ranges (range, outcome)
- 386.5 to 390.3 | 14.1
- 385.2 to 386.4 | 8.93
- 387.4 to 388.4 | 13.7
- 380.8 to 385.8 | 7.01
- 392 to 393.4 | 11.1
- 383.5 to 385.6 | 6.37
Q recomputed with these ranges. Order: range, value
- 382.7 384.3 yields 8.16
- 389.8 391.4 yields 15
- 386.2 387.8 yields 11.6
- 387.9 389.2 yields 14.4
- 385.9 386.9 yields 10.5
